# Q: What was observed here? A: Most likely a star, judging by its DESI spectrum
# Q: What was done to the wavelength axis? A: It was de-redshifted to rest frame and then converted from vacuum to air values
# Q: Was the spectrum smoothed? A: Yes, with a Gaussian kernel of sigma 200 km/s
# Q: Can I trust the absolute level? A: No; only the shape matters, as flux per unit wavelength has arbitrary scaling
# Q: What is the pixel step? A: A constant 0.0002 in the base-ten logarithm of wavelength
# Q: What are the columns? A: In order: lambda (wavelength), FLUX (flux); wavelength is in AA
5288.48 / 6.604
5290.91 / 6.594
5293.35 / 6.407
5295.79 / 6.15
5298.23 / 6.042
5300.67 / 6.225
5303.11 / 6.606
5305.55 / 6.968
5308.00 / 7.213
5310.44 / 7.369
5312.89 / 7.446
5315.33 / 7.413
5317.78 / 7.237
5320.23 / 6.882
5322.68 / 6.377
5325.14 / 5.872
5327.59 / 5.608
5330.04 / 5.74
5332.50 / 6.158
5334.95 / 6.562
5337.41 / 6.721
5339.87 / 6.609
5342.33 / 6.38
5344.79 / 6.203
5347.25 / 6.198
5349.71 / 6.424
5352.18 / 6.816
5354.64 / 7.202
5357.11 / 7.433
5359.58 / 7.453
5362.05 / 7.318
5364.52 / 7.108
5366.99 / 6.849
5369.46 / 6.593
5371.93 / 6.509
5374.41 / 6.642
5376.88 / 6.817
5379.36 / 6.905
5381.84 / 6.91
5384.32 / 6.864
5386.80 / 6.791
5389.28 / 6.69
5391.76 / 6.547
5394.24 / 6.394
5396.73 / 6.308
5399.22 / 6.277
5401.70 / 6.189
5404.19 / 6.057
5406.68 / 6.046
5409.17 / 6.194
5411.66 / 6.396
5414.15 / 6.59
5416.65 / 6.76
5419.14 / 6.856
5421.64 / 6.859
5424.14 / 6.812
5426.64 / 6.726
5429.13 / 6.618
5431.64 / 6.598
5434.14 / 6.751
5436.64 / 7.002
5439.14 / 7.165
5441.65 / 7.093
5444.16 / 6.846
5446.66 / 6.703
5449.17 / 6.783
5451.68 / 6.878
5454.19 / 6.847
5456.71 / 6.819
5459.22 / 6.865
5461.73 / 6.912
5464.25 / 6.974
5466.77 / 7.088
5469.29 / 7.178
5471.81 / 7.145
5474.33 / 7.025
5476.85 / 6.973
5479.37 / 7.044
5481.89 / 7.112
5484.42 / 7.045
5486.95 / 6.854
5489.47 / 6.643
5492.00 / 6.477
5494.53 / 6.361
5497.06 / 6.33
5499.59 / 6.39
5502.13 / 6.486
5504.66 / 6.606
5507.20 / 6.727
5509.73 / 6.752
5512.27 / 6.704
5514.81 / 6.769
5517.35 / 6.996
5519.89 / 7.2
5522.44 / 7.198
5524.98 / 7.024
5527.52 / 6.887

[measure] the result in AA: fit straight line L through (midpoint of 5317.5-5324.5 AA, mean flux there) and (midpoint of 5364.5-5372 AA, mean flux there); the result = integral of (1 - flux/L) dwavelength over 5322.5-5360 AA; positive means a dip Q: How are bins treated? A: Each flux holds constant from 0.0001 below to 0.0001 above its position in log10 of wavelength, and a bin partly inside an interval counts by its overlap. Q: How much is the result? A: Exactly 1.4 AA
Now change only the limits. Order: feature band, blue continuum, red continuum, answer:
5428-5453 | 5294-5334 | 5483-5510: -0.94 AA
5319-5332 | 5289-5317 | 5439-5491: 1.33 AA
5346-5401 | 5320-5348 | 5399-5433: -3.39 AA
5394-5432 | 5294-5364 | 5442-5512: 1.52 AA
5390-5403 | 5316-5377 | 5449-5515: 0.66 AA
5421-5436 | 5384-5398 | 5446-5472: 0.08 AA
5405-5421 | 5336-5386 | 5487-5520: 0.62 AA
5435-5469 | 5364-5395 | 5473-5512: -1.00 AA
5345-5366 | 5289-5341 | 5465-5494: -0.89 AA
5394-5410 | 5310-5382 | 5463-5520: 1.31 AA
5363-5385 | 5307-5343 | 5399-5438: -0.70 AA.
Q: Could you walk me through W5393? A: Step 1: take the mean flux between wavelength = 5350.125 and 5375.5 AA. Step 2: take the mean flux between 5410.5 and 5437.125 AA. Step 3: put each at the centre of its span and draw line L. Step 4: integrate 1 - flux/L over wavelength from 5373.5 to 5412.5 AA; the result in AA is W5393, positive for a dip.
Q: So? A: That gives 2.0 AA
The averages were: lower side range 6.97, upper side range 6.72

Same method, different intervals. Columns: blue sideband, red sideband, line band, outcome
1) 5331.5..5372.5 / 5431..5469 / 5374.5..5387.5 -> -0.09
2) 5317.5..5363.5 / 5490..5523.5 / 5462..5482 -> -1.18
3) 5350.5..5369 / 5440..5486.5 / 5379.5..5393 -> 0.59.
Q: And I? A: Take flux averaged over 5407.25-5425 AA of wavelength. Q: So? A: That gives 6.61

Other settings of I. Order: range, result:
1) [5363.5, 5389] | 6.79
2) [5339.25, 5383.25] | 6.8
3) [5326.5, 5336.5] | 6.05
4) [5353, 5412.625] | 6.69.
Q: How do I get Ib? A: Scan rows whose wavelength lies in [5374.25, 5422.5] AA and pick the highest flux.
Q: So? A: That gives 6.91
